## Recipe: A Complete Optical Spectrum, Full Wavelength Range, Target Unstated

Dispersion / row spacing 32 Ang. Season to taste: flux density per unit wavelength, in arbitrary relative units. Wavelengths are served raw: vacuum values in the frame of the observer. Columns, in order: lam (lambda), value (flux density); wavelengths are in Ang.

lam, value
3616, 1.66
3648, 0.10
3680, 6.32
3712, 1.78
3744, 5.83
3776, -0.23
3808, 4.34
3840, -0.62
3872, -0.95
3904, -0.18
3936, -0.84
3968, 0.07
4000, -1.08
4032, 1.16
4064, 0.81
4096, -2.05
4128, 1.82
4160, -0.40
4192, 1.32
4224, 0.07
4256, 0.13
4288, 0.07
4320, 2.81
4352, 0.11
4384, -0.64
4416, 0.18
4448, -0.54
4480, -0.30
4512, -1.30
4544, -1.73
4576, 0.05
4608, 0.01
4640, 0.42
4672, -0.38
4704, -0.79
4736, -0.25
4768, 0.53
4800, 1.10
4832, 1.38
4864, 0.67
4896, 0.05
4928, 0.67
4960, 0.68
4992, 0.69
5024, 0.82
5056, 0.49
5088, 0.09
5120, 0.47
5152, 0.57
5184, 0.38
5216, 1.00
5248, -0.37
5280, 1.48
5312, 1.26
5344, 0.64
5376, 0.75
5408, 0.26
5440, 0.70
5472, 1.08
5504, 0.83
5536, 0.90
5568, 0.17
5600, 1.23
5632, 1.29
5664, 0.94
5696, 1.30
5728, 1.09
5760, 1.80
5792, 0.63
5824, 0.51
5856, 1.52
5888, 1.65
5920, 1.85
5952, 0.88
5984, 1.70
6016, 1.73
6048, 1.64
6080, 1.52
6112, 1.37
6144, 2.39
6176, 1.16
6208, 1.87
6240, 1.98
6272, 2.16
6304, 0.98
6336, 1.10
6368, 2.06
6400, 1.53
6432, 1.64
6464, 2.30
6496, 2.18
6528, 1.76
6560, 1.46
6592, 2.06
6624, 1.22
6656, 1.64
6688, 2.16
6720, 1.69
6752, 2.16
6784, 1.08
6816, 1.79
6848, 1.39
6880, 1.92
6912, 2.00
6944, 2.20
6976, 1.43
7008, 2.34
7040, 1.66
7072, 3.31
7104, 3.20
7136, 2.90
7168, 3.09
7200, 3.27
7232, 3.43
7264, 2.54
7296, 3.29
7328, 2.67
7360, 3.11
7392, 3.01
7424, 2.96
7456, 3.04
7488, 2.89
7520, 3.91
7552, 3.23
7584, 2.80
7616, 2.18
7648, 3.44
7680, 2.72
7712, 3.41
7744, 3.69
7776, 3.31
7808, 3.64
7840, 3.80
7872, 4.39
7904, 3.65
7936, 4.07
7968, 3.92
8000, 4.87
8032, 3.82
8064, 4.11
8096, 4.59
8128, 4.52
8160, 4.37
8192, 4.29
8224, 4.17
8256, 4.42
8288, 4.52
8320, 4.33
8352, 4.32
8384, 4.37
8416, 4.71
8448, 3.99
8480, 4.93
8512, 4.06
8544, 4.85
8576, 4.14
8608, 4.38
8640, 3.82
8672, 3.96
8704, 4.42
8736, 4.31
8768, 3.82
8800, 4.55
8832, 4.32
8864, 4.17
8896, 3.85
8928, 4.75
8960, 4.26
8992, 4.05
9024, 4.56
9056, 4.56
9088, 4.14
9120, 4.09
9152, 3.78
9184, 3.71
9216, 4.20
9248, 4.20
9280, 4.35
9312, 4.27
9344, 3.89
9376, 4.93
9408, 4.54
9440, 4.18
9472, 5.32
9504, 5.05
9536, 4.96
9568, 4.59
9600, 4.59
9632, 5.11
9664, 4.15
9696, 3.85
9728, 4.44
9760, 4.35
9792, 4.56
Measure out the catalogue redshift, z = 0.77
